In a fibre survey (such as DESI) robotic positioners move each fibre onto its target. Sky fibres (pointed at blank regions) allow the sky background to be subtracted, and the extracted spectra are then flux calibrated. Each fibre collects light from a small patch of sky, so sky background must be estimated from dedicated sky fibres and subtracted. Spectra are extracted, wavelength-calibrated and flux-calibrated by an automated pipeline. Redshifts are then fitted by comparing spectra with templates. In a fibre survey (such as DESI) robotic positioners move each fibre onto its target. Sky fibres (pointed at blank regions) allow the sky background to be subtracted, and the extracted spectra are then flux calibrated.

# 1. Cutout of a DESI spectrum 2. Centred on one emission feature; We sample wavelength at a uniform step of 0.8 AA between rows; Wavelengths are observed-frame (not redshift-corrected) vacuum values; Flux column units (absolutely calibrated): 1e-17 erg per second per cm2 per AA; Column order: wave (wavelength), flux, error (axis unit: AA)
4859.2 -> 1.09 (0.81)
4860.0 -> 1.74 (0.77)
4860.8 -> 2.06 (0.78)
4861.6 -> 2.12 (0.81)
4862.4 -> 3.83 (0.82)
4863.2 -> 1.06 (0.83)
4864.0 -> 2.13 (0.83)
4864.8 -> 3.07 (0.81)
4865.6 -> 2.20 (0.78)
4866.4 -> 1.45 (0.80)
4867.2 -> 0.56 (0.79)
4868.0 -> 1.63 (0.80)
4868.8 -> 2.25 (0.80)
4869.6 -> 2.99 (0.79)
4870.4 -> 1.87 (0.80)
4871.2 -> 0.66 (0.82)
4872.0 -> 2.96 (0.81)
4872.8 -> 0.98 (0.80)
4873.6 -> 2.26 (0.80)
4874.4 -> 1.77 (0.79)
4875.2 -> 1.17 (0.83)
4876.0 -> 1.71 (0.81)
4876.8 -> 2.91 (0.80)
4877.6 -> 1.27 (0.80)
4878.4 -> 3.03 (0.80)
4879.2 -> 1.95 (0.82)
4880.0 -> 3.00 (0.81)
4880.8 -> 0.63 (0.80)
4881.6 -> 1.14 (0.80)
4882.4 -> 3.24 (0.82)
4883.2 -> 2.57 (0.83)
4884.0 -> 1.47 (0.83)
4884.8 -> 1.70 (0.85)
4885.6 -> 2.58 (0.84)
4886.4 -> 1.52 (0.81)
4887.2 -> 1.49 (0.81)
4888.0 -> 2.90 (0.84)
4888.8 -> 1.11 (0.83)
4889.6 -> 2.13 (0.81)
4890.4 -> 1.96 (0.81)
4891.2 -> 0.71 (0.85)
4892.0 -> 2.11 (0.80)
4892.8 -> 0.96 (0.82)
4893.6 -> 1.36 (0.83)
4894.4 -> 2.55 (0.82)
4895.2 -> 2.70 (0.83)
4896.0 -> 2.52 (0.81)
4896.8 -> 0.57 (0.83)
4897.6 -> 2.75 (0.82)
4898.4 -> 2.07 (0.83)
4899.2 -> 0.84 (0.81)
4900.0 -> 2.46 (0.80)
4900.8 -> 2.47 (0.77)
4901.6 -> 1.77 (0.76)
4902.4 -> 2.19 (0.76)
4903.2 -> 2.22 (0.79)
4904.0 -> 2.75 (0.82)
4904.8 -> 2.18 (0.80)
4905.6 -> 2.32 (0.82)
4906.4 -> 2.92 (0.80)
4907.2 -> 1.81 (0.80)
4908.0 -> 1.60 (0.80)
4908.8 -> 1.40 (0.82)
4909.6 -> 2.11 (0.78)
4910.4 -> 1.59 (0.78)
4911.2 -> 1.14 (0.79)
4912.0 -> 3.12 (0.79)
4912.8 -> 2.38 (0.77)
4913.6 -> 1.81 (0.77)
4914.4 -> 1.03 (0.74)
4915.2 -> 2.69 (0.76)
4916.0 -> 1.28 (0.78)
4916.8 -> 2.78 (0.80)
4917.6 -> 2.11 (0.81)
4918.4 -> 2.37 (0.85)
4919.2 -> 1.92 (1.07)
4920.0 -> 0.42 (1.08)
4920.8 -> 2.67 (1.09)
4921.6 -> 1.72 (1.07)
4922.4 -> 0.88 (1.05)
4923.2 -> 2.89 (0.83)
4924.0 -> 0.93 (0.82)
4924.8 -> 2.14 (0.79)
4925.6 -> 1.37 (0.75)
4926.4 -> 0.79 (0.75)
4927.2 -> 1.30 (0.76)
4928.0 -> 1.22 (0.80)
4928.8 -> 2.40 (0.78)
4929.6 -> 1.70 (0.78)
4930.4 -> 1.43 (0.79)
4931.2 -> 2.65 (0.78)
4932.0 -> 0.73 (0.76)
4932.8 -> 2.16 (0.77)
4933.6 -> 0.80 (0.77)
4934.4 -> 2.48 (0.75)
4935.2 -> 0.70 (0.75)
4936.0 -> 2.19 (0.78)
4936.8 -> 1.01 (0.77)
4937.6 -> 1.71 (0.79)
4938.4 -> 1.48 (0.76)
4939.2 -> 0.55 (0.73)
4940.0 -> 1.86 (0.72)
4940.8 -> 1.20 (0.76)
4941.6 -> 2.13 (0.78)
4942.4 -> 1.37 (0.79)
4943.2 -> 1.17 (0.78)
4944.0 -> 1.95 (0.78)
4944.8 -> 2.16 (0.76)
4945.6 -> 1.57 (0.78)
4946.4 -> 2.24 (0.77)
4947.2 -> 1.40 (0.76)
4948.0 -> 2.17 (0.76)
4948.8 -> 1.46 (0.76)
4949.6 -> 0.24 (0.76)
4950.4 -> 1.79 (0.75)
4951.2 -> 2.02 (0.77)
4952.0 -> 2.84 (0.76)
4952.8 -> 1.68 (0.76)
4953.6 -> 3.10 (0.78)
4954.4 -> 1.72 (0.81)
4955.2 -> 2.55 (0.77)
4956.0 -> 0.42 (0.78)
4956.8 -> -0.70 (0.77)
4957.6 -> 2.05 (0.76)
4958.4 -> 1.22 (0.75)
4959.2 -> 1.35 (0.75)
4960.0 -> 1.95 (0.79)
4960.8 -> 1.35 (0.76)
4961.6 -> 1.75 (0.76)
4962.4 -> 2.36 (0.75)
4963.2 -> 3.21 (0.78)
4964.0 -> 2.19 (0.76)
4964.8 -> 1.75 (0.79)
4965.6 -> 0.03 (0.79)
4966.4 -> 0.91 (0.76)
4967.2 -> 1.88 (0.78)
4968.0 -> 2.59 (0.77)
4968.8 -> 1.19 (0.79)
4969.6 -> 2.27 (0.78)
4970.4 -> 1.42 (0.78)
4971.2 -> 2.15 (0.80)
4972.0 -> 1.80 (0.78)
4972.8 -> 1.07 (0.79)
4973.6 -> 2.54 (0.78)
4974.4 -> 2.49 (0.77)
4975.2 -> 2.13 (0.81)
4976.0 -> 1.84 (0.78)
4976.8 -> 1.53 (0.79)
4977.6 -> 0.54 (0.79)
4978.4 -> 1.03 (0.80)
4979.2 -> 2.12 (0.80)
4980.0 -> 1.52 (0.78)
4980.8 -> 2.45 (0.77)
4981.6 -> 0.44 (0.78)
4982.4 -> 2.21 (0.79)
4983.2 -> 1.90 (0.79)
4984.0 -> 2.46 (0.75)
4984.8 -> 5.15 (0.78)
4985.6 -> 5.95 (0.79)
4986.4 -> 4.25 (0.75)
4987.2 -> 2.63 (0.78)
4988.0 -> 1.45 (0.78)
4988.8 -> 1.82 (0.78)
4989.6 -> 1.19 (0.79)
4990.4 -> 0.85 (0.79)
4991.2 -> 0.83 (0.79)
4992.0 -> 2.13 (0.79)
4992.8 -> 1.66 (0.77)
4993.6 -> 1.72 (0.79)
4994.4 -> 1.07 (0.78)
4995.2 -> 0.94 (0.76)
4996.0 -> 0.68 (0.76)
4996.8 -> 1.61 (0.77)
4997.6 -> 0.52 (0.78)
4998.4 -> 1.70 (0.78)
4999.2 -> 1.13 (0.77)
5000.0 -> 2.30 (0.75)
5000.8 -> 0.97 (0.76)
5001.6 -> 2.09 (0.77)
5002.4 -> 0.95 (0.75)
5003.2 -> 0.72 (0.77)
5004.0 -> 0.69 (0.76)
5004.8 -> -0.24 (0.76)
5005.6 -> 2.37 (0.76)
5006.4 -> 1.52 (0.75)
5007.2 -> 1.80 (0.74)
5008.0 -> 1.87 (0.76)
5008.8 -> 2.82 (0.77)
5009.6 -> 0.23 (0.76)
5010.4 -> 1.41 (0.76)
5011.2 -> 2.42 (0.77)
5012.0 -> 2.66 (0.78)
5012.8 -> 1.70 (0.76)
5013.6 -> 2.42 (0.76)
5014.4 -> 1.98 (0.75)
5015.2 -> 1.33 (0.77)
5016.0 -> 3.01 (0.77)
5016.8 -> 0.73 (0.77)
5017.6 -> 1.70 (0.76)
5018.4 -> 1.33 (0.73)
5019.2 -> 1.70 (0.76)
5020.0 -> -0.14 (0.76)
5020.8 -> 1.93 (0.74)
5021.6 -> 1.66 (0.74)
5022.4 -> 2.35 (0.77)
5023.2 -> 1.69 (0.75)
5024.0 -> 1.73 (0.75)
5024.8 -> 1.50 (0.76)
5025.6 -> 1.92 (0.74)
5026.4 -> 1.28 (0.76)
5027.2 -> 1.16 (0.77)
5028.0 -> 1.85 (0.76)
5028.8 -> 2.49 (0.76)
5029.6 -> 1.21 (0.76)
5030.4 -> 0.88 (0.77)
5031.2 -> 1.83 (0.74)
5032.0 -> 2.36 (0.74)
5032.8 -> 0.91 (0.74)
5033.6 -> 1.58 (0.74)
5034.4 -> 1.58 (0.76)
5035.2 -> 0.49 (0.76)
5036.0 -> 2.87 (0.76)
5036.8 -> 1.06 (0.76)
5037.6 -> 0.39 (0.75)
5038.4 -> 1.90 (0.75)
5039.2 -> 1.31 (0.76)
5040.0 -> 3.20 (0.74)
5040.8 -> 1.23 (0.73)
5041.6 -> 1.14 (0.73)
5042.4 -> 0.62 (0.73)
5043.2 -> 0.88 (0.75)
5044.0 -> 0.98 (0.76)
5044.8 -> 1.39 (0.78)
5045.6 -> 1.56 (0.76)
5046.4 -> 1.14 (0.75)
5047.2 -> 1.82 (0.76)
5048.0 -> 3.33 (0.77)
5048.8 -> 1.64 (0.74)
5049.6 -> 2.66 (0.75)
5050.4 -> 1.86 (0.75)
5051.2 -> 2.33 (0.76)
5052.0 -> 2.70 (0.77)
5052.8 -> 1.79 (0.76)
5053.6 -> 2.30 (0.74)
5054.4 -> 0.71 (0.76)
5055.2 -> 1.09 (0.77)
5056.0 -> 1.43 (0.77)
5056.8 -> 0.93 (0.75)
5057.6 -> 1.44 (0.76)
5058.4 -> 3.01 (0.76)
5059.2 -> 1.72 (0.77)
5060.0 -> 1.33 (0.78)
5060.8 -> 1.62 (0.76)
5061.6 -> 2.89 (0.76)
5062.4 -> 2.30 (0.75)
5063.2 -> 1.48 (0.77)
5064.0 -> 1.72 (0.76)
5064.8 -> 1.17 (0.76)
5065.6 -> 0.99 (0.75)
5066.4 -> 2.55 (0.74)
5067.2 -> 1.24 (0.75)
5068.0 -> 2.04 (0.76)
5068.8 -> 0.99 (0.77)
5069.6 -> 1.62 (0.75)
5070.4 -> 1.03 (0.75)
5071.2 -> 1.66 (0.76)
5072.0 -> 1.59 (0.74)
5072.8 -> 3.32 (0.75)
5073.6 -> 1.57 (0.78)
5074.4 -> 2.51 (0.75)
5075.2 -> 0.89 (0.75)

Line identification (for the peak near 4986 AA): Hgamma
